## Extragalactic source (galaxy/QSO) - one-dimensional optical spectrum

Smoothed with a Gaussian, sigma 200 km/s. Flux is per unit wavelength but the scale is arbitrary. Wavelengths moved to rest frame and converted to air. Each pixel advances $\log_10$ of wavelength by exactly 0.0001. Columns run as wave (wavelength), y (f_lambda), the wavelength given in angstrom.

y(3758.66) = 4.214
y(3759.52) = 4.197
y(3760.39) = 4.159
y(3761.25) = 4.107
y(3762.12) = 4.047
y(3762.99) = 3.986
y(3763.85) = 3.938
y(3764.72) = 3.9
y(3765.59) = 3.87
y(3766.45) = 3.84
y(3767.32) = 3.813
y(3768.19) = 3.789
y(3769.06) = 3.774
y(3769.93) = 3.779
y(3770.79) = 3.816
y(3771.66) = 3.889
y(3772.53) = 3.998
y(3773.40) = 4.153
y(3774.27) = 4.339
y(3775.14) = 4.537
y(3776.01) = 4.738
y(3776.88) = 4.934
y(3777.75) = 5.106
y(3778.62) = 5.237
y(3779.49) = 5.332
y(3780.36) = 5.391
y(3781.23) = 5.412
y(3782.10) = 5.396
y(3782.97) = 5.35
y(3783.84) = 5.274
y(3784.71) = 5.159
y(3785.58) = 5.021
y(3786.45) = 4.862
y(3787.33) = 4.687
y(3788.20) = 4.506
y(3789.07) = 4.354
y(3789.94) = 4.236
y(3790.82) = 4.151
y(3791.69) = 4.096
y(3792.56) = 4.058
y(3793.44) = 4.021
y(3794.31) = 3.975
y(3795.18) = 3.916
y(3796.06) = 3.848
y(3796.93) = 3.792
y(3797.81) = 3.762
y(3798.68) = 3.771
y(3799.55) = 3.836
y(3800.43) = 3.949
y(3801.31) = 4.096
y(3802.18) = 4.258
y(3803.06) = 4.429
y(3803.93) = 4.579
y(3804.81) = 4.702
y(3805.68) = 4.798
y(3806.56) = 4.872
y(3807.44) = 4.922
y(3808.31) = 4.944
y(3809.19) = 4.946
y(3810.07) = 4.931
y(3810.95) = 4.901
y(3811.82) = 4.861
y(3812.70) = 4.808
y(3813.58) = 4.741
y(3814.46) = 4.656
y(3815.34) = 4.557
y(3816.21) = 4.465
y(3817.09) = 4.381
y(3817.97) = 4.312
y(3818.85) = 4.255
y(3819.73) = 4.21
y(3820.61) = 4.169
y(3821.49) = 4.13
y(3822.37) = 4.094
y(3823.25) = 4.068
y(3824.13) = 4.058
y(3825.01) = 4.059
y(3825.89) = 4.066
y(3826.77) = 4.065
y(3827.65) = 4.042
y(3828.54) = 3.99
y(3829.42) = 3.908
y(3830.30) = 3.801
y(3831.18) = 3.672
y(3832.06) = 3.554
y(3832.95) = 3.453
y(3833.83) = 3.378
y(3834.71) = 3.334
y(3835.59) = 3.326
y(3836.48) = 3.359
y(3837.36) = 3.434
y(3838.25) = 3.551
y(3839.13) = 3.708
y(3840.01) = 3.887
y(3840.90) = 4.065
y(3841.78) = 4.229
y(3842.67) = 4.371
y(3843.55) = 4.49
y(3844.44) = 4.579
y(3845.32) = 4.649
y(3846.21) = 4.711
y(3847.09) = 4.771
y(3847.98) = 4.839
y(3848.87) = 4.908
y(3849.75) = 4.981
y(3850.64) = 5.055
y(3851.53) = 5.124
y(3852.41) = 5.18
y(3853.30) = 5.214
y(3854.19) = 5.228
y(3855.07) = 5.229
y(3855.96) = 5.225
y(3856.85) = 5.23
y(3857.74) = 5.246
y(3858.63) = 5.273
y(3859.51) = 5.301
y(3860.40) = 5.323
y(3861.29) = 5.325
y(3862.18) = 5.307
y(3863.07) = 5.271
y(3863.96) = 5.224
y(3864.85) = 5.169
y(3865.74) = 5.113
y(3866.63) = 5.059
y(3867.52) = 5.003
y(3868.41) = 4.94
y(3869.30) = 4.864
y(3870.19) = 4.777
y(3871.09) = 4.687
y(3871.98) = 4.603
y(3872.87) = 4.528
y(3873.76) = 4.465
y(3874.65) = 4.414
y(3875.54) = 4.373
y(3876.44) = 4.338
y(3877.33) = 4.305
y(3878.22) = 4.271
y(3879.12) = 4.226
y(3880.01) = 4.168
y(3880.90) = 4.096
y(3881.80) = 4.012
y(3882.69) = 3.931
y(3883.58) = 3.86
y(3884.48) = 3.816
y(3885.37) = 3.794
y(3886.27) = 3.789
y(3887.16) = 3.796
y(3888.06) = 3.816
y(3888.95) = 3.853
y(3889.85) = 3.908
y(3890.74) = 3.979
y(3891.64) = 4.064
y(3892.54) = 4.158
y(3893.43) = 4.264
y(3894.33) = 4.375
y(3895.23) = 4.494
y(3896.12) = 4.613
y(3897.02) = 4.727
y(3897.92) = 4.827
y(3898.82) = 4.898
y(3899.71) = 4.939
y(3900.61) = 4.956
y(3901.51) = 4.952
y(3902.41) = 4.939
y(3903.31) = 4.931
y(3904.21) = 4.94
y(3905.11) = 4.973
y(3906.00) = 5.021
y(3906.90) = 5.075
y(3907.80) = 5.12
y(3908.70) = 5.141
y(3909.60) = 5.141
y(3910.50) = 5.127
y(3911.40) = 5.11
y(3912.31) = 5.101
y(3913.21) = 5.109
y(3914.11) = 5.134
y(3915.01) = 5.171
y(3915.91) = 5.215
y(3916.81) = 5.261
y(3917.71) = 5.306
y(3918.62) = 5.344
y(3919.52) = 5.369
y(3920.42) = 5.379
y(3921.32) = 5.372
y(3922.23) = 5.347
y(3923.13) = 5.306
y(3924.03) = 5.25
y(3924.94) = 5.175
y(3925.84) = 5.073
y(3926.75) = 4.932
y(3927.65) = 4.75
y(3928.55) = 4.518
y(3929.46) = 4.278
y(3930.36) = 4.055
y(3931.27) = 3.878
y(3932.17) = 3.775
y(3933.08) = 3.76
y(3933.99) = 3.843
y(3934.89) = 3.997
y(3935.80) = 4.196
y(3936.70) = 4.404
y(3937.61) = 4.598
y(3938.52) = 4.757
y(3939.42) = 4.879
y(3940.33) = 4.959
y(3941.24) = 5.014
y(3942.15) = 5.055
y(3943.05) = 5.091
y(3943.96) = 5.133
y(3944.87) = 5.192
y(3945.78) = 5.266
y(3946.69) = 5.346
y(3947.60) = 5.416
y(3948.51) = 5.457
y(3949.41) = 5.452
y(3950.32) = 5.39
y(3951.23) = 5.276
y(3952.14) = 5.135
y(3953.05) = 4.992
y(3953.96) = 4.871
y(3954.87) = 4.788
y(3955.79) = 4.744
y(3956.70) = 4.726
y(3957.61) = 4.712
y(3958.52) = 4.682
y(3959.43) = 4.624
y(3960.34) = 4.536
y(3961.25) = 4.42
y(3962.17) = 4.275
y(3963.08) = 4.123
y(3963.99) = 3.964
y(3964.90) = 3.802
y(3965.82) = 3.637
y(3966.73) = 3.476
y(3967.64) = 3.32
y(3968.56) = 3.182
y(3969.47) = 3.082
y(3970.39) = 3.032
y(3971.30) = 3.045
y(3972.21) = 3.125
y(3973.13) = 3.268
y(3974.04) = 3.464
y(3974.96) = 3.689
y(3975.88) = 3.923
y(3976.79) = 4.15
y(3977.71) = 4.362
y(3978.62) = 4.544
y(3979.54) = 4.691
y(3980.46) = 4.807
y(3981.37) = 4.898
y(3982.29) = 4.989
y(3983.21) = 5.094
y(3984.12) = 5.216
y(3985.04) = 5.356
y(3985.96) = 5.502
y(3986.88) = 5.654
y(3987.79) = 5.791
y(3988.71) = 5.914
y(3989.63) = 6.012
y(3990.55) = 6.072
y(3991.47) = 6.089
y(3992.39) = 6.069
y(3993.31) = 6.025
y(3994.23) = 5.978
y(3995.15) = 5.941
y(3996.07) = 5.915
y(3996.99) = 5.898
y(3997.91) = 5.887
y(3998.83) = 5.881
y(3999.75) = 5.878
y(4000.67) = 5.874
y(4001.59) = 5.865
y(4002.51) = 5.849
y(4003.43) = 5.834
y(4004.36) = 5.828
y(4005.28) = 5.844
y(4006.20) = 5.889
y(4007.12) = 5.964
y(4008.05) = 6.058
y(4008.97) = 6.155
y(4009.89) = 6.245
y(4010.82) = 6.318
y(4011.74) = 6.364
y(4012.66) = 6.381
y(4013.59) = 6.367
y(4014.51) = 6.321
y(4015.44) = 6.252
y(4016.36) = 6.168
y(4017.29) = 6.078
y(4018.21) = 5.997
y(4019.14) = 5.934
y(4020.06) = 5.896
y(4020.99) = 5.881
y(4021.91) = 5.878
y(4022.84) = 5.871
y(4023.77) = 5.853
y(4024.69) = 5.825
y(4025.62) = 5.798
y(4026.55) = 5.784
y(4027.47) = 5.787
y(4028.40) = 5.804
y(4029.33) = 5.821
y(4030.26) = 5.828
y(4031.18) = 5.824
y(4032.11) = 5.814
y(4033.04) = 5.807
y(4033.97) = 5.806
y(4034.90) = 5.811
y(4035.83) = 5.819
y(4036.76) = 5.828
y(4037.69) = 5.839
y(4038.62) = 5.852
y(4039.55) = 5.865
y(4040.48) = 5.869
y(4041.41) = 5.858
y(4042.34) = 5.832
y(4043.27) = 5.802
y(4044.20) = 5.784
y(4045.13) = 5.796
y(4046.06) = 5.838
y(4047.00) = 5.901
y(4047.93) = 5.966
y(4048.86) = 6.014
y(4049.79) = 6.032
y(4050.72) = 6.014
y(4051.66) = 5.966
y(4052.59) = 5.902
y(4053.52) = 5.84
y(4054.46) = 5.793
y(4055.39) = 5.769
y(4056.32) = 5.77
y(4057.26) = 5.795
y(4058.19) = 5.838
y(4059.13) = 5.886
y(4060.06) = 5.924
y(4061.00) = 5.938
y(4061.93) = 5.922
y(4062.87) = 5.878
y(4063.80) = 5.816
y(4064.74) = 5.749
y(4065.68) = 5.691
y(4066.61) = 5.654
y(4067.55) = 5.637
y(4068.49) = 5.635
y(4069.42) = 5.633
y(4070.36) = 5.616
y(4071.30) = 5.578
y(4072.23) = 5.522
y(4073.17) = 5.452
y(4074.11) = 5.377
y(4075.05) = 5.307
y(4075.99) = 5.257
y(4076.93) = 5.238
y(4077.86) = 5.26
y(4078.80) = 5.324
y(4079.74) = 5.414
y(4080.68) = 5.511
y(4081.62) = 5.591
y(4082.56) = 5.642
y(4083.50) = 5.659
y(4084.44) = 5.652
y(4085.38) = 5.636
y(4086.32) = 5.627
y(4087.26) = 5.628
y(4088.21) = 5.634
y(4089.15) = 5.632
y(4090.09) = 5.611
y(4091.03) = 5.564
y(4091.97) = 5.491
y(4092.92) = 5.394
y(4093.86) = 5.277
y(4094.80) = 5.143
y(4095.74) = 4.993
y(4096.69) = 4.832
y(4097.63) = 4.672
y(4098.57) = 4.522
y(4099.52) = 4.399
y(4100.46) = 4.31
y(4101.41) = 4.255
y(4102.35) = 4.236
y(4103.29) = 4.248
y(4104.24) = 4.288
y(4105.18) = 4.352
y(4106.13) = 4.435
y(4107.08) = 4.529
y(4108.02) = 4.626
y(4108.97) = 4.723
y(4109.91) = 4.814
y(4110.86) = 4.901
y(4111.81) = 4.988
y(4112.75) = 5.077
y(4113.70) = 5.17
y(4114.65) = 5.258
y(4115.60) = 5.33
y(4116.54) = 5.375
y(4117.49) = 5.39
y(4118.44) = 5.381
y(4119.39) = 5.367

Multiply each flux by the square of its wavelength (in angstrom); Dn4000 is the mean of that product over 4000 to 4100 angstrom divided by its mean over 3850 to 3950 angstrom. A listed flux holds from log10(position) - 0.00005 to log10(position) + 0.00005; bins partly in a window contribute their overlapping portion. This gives 1.29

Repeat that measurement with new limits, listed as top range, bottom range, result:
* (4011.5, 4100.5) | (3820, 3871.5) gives 1.41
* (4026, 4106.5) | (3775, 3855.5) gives 1.42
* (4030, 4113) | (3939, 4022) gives 1.10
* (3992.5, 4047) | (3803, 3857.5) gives 1.49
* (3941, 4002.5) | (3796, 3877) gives 1.16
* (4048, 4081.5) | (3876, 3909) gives 1.40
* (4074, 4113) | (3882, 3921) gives 1.19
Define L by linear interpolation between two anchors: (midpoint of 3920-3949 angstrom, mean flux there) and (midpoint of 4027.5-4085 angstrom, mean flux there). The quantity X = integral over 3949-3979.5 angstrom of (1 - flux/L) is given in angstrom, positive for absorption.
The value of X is 5.1 angstrom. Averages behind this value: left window 4.8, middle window 4.18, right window 5.73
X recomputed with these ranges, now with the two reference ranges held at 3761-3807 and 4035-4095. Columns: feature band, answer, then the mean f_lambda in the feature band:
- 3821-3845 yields 3.7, 3.88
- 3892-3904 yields 0.5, 4.7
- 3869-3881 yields 0.9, 4.44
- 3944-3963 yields 0.8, 4.95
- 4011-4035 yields -2.1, 5.97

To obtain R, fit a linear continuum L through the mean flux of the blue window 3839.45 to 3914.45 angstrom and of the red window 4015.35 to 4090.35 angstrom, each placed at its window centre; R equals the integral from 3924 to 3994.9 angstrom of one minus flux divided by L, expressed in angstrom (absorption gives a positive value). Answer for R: 7.17 angstrom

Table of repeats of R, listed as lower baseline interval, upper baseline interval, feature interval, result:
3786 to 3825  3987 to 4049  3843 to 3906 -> 2.5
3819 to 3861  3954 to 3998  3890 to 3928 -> -3.7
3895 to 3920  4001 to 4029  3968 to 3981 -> 4.4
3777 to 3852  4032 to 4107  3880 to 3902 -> 2.2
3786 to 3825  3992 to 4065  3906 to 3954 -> 2.6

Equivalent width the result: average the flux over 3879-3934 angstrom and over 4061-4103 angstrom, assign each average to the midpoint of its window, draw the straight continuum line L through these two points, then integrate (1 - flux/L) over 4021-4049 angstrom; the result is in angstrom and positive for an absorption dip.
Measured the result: -3.61 angstrom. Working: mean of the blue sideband 4.65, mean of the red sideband 5.36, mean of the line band 5.84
